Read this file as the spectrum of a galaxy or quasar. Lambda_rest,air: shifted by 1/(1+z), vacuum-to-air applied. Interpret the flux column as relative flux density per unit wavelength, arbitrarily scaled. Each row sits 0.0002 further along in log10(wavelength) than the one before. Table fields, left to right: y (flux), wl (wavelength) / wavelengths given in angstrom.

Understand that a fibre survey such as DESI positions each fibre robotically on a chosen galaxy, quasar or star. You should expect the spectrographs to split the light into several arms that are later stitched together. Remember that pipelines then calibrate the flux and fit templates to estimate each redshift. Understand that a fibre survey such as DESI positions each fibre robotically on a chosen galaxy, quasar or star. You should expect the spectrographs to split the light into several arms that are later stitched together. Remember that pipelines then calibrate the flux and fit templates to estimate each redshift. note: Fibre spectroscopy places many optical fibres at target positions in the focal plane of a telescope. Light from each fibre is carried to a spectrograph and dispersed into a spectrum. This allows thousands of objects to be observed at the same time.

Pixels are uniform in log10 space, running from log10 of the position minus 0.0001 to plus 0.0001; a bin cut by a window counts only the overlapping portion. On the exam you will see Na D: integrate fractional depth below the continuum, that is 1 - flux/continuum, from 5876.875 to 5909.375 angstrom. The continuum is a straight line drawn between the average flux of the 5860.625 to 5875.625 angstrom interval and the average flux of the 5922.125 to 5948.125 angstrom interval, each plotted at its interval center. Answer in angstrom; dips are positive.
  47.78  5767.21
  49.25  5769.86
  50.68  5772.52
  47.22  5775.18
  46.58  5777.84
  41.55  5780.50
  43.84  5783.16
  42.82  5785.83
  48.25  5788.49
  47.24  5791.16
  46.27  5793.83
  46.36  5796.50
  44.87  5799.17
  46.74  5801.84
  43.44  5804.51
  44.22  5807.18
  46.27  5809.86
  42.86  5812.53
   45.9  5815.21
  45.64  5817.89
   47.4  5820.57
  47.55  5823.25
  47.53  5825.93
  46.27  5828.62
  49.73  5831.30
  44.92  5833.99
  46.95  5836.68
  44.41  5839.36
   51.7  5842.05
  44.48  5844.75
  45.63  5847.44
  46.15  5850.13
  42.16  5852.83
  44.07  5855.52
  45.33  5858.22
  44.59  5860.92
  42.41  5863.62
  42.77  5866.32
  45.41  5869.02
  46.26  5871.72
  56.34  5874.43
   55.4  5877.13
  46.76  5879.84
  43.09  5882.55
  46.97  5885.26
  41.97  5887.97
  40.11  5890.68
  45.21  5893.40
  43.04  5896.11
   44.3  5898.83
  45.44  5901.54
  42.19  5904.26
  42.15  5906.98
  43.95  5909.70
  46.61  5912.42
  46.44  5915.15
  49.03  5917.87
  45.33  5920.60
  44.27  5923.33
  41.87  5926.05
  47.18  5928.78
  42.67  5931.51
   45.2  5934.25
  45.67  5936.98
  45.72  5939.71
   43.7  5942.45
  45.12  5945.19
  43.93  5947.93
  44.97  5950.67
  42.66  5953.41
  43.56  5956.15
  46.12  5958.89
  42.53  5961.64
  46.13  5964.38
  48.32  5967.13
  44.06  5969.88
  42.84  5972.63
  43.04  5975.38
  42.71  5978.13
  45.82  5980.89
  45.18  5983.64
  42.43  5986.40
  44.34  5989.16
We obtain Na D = 1.0 angstrom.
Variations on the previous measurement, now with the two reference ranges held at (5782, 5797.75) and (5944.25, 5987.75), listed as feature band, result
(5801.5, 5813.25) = 0.3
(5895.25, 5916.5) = 0.3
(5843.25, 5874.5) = 0.1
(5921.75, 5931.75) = 0.1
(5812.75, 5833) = -0.6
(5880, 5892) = 0.4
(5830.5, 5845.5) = -0.5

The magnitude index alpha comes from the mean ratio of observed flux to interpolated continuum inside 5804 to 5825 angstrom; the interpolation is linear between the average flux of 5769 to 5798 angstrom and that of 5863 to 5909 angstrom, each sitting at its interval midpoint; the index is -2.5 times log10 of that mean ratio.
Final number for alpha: 0.01 mag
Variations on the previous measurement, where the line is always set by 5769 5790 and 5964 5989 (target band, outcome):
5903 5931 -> 0.00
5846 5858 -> 0.02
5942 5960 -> 0.01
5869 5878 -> -0.14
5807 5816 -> 0.03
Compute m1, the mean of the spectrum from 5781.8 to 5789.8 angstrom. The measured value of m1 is 45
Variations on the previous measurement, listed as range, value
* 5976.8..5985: 44.6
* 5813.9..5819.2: 45.8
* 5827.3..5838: 47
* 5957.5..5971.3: 45.4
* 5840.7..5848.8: 47.2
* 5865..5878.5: 49.3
